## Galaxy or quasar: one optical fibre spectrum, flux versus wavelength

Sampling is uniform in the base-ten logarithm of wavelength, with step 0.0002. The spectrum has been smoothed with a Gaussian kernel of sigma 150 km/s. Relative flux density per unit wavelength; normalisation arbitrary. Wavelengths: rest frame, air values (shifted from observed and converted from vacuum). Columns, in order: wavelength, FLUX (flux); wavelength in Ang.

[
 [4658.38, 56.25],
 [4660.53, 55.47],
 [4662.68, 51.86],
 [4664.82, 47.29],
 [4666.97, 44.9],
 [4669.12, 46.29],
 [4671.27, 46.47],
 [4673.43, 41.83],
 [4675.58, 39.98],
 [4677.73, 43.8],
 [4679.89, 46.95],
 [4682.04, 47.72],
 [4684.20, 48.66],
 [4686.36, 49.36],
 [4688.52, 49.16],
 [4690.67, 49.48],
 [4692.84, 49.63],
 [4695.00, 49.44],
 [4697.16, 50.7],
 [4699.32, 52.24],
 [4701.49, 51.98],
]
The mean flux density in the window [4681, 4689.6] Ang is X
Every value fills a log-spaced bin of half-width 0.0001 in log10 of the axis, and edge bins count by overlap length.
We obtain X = 48.7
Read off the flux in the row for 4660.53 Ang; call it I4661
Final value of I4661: 55.47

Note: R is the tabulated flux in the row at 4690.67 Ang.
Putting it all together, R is 49.48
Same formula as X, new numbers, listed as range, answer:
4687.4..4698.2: 49.7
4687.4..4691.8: 49.3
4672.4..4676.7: 41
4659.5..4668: 49.9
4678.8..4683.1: 47.3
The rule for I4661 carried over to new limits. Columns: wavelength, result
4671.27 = 46.47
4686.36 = 49.36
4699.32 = 52.24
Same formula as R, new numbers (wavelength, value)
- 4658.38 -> 56.25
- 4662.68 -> 51.86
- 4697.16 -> 50.7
